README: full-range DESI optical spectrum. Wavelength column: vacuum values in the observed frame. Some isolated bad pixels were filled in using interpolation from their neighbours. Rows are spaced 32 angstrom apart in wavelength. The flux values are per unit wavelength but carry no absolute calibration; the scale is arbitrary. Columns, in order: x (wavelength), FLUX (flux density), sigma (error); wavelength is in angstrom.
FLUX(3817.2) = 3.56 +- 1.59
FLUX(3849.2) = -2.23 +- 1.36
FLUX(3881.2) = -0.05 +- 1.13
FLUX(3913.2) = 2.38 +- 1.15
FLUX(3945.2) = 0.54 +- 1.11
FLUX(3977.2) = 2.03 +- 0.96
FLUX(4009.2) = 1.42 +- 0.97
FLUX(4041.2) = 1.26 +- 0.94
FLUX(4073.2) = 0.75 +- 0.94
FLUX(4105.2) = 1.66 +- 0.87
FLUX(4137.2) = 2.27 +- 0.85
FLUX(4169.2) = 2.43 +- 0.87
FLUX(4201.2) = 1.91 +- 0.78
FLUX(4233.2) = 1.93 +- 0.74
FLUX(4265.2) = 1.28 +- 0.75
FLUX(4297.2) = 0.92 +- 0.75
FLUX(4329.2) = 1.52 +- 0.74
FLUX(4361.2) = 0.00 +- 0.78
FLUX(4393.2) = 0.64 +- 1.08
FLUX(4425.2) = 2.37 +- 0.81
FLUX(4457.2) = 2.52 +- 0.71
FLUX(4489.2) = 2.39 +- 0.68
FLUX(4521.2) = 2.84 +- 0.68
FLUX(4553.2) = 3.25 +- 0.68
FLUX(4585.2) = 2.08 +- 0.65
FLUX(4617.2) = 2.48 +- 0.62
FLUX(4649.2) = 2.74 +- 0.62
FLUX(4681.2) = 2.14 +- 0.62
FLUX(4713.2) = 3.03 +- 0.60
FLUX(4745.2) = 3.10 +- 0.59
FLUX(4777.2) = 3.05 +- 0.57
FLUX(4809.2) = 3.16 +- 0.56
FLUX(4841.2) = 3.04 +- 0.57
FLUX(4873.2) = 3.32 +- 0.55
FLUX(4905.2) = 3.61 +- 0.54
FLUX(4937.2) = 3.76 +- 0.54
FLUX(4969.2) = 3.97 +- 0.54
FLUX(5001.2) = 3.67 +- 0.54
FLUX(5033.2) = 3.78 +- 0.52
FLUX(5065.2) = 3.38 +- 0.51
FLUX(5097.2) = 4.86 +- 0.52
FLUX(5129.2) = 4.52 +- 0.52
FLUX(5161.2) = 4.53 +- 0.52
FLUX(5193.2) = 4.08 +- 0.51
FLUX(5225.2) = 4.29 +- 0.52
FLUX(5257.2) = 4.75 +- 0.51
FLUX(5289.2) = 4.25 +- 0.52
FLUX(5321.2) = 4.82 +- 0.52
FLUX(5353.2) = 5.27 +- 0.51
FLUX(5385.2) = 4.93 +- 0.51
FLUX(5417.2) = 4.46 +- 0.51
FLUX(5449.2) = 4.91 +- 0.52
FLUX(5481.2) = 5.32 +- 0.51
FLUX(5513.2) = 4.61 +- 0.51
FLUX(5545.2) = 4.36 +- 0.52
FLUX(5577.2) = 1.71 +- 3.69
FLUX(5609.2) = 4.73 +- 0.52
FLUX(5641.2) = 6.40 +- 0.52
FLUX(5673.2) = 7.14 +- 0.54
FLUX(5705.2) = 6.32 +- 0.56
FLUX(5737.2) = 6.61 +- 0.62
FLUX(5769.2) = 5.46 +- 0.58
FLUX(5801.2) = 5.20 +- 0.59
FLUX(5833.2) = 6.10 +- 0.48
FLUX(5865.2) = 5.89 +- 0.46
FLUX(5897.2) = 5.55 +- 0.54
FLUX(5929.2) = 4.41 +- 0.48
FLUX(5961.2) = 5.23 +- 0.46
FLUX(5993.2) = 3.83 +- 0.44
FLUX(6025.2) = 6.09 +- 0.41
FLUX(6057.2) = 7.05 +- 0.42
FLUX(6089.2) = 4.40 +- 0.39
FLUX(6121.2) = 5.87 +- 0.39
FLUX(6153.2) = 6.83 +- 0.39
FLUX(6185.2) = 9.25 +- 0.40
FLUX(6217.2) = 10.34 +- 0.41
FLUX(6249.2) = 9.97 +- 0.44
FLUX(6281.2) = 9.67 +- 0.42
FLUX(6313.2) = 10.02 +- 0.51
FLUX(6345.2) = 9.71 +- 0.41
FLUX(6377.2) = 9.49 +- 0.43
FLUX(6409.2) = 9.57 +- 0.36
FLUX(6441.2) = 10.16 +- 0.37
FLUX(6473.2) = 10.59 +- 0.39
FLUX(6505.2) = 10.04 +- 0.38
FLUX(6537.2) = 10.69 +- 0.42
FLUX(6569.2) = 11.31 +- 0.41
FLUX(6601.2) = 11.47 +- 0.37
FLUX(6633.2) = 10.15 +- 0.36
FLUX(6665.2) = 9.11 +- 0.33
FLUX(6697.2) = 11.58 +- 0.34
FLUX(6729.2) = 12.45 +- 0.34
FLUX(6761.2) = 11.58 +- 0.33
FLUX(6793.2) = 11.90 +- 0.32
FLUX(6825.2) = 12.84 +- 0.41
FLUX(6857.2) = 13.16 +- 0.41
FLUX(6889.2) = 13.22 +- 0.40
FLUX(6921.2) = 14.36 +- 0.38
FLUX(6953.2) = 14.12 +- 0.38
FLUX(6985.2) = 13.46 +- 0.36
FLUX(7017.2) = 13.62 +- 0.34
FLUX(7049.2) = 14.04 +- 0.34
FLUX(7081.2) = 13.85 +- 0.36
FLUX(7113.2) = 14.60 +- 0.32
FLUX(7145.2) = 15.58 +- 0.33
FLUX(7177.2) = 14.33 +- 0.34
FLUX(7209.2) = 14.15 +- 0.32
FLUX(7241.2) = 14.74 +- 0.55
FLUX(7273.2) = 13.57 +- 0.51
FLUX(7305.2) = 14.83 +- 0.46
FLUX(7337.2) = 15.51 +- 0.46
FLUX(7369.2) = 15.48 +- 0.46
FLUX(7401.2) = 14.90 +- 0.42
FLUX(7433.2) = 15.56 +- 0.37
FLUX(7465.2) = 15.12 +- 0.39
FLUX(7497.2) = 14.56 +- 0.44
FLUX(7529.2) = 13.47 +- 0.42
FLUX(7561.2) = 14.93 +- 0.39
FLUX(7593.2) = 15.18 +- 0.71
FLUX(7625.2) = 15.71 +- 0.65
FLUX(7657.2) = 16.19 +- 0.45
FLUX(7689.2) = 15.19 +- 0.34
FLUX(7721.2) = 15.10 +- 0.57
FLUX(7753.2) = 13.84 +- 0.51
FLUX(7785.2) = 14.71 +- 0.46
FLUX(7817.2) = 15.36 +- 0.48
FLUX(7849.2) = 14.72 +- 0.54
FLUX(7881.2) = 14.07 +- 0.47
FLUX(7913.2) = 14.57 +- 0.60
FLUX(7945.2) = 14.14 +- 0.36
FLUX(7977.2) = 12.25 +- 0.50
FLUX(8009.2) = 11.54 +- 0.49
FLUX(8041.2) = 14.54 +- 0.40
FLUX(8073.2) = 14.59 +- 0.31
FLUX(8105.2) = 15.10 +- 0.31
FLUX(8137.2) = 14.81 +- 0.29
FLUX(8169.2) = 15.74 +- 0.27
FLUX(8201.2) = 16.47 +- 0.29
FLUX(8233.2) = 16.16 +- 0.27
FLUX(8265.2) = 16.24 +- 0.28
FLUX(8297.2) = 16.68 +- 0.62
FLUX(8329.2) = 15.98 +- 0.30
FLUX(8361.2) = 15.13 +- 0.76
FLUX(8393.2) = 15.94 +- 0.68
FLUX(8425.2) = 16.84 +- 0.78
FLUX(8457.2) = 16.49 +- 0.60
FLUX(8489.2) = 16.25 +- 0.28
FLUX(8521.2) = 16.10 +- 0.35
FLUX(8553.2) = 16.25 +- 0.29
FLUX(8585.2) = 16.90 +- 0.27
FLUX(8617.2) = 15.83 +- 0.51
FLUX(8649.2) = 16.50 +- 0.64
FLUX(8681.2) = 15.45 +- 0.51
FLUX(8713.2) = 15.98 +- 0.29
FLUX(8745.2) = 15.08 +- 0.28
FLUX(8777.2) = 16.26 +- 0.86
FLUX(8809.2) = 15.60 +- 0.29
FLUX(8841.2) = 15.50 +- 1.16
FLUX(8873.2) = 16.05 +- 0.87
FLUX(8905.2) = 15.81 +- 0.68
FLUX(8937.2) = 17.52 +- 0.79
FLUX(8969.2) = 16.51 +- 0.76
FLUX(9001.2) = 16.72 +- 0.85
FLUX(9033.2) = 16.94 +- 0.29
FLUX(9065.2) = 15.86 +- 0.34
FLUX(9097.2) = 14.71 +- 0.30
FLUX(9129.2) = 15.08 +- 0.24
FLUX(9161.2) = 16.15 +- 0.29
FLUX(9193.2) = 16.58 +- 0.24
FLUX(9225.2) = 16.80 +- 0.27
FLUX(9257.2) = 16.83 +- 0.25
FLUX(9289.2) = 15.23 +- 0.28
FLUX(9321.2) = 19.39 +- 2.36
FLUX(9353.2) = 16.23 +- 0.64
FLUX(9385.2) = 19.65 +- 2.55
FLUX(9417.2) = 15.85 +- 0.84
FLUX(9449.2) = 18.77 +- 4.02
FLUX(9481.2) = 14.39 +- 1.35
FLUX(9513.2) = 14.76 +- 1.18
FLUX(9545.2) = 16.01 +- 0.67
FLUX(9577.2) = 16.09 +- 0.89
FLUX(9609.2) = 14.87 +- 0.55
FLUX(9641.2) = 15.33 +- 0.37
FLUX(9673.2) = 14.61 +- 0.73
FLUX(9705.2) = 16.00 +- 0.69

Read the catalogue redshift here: 0.546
